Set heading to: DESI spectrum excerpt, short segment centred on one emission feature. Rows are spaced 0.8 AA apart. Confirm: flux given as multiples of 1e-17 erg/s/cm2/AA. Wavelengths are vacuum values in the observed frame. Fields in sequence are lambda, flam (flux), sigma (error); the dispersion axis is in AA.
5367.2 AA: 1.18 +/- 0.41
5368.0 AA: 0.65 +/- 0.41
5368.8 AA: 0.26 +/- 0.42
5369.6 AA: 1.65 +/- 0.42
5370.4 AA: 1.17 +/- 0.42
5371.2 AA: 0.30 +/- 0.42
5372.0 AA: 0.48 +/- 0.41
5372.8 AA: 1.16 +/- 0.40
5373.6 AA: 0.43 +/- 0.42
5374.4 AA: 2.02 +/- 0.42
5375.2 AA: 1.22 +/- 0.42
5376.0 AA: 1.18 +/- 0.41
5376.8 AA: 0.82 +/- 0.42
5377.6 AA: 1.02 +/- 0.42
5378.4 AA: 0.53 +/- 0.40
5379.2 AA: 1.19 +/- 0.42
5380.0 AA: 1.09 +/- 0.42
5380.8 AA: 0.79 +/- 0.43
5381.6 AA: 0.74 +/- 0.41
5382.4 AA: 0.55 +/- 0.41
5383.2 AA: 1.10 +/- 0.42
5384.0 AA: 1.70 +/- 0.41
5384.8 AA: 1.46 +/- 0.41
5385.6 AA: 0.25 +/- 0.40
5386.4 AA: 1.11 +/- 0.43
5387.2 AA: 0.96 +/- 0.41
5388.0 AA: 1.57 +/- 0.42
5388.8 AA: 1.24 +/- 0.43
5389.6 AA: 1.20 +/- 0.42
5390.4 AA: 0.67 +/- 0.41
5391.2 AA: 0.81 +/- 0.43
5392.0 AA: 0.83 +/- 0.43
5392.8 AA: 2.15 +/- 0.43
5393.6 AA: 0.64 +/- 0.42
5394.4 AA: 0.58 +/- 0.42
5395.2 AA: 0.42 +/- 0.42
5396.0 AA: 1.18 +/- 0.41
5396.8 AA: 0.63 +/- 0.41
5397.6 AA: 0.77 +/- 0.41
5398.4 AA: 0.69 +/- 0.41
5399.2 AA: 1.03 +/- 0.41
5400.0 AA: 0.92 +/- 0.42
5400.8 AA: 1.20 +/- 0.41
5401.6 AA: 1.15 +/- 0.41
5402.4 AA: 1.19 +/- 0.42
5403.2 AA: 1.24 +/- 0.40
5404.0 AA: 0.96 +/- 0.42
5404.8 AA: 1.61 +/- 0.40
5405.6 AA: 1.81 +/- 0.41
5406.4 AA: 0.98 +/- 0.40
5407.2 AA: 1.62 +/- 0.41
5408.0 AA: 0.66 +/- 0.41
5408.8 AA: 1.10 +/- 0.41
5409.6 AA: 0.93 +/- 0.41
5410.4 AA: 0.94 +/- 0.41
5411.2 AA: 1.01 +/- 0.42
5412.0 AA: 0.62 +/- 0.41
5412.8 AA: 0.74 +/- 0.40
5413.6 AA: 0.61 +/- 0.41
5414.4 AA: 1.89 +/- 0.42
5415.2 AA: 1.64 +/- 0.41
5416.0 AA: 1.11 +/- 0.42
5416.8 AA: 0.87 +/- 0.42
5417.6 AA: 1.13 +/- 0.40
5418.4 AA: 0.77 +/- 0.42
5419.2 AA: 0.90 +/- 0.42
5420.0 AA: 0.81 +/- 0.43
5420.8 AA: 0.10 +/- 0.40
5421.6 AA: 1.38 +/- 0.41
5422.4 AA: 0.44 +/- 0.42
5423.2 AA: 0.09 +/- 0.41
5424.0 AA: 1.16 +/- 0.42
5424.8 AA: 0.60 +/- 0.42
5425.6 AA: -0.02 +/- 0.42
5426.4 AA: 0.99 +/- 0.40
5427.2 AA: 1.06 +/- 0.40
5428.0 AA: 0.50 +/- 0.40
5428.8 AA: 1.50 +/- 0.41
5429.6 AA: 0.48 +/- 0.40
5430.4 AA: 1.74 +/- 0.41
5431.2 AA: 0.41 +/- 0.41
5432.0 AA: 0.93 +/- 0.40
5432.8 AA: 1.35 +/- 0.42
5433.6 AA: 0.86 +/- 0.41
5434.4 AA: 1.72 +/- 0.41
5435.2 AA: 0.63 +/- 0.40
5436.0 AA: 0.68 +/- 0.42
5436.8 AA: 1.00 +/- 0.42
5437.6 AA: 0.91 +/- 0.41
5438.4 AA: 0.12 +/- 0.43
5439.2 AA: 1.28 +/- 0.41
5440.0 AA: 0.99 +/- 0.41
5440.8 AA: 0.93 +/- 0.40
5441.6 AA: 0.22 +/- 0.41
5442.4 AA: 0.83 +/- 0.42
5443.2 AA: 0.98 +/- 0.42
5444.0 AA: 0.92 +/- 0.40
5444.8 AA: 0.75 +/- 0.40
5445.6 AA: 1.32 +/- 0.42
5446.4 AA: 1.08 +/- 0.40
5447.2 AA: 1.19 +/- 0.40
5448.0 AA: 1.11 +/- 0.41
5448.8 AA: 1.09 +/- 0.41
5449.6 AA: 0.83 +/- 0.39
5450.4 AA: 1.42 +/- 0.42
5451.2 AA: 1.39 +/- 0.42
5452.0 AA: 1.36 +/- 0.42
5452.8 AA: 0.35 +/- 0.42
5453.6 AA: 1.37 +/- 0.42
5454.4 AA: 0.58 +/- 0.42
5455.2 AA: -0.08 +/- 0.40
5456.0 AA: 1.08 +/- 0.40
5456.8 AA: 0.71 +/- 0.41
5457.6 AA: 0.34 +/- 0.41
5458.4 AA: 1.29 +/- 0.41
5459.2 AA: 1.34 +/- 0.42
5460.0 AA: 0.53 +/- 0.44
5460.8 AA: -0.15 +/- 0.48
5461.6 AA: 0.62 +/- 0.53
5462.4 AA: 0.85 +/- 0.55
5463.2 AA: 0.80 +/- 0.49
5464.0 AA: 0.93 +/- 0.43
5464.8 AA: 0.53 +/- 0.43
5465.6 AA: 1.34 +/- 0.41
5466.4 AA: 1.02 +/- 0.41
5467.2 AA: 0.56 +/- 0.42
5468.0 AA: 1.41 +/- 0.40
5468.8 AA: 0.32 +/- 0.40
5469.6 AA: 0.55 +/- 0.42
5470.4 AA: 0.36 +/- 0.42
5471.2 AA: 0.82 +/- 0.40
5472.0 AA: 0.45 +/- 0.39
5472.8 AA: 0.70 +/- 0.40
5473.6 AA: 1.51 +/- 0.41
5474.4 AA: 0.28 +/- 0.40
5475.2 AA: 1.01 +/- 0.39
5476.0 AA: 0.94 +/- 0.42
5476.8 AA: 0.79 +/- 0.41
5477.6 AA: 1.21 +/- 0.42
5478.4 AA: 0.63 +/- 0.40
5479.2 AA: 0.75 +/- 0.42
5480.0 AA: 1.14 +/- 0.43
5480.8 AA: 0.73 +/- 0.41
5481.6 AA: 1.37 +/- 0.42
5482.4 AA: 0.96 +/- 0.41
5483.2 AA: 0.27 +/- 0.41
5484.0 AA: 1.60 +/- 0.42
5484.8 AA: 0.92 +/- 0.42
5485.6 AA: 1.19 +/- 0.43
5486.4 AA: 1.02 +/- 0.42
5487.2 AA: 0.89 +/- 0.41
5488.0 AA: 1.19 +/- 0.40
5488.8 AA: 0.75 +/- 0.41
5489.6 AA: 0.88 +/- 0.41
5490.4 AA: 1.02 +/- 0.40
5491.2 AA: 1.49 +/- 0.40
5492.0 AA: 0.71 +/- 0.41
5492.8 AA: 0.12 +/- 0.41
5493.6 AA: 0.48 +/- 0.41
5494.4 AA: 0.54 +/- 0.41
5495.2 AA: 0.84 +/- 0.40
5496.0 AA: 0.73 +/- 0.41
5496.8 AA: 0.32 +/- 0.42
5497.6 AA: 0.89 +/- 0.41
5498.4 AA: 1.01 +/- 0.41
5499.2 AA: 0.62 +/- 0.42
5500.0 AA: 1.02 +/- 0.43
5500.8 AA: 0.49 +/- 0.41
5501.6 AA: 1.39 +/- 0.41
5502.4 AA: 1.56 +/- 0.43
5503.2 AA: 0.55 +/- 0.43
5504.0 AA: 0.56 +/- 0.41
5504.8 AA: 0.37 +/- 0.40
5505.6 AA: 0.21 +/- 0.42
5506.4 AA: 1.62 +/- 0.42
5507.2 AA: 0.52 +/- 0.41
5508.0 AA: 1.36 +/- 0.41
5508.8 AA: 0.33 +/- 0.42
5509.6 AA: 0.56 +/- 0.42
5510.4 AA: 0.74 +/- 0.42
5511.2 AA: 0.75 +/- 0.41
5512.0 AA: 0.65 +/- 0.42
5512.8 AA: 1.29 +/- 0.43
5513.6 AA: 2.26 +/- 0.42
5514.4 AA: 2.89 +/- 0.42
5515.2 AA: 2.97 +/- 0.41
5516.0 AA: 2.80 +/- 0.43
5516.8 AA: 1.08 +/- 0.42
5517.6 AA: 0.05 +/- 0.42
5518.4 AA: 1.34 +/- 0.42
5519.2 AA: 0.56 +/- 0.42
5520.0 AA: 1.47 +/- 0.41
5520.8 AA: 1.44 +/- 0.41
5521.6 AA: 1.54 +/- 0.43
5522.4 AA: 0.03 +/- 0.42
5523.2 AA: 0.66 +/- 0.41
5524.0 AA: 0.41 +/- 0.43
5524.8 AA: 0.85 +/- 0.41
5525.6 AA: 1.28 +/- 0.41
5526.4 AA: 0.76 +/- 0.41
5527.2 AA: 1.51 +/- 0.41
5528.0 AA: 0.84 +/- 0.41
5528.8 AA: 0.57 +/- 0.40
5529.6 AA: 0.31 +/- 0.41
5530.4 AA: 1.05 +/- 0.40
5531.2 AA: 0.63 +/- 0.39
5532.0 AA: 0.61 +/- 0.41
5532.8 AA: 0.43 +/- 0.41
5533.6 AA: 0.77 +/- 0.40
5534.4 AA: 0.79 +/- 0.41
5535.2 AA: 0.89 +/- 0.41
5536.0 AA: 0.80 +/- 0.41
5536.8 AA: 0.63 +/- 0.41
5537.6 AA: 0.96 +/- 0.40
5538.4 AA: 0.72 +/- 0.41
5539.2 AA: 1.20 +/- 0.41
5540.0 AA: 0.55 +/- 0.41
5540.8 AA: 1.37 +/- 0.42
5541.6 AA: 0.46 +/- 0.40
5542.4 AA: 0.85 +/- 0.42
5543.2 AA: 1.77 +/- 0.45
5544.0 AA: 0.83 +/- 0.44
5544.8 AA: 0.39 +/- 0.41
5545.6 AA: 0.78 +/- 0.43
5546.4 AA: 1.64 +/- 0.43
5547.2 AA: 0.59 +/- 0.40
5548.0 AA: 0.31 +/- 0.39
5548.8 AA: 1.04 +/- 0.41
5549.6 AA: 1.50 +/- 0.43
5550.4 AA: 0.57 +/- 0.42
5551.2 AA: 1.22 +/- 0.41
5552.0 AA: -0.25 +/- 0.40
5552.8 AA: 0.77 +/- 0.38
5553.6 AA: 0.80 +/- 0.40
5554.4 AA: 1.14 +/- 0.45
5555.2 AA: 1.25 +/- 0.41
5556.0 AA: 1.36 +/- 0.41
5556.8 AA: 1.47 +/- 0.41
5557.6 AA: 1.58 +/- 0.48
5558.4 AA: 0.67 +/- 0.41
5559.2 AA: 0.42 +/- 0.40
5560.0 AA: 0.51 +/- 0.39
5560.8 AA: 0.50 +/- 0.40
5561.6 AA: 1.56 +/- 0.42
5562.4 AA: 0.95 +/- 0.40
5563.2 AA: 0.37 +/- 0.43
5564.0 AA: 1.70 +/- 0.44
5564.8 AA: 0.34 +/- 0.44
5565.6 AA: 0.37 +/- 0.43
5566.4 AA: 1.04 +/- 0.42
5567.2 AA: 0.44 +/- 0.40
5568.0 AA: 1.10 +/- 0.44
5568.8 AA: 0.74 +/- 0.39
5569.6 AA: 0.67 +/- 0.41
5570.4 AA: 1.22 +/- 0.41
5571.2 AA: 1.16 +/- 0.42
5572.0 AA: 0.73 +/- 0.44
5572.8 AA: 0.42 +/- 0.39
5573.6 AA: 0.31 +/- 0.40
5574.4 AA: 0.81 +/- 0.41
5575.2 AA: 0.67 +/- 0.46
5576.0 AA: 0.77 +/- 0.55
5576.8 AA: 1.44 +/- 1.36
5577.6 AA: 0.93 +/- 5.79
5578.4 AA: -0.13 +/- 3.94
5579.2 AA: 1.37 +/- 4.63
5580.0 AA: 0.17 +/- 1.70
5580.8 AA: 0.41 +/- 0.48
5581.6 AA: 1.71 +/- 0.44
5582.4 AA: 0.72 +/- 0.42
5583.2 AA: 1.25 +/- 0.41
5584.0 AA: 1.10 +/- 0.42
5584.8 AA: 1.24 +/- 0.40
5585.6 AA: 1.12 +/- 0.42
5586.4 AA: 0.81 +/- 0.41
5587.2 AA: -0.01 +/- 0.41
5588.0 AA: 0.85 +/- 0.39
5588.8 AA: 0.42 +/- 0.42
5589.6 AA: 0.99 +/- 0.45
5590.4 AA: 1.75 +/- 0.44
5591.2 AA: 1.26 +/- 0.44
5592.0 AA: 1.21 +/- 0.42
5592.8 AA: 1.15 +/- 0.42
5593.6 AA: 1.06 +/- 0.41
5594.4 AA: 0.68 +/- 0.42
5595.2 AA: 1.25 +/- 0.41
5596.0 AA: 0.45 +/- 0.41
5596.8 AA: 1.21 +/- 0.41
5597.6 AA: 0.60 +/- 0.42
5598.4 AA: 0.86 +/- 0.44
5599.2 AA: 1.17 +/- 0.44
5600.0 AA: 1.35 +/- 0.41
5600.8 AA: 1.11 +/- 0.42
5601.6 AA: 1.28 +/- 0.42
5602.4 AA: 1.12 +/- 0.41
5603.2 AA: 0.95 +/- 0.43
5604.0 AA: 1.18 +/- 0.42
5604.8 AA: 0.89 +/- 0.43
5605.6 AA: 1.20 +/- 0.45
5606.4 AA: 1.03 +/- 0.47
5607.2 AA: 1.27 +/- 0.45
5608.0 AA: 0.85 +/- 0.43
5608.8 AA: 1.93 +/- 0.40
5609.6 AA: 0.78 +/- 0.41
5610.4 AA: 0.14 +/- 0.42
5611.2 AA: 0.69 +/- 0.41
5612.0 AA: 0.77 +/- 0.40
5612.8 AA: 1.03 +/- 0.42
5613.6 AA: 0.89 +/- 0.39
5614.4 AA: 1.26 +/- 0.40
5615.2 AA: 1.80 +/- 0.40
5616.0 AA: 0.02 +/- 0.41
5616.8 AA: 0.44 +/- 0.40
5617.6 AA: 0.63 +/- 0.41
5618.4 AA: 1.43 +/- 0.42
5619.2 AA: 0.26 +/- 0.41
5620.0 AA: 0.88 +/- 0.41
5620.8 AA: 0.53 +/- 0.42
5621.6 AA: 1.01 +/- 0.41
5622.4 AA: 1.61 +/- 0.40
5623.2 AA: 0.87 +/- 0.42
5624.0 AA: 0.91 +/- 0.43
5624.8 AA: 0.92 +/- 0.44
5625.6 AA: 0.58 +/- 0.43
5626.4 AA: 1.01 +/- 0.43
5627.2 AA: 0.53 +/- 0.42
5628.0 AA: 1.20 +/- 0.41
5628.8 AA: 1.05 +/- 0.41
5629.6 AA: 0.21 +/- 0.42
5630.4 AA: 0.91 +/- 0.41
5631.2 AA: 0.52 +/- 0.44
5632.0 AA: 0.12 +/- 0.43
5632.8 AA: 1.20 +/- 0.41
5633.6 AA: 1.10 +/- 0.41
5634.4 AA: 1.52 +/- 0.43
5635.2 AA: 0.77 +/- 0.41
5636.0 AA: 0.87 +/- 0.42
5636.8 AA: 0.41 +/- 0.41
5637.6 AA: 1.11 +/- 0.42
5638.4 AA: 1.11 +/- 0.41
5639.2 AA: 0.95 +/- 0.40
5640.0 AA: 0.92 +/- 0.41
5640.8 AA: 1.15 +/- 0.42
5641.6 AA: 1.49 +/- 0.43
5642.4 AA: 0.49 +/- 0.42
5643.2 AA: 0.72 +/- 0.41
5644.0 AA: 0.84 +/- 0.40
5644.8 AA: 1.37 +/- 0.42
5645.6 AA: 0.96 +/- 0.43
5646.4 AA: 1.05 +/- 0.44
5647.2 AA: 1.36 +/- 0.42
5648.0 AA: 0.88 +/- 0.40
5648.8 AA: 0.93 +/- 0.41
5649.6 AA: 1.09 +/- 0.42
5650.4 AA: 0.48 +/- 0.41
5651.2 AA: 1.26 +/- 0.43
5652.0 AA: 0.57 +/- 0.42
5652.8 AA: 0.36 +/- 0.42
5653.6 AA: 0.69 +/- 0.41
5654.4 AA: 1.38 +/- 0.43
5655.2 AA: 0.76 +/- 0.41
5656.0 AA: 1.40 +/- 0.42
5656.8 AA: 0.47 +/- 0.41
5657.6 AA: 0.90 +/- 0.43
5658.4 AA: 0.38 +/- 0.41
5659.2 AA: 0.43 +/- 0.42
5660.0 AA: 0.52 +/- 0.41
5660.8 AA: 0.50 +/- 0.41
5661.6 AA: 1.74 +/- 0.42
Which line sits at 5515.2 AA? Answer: H-gamma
